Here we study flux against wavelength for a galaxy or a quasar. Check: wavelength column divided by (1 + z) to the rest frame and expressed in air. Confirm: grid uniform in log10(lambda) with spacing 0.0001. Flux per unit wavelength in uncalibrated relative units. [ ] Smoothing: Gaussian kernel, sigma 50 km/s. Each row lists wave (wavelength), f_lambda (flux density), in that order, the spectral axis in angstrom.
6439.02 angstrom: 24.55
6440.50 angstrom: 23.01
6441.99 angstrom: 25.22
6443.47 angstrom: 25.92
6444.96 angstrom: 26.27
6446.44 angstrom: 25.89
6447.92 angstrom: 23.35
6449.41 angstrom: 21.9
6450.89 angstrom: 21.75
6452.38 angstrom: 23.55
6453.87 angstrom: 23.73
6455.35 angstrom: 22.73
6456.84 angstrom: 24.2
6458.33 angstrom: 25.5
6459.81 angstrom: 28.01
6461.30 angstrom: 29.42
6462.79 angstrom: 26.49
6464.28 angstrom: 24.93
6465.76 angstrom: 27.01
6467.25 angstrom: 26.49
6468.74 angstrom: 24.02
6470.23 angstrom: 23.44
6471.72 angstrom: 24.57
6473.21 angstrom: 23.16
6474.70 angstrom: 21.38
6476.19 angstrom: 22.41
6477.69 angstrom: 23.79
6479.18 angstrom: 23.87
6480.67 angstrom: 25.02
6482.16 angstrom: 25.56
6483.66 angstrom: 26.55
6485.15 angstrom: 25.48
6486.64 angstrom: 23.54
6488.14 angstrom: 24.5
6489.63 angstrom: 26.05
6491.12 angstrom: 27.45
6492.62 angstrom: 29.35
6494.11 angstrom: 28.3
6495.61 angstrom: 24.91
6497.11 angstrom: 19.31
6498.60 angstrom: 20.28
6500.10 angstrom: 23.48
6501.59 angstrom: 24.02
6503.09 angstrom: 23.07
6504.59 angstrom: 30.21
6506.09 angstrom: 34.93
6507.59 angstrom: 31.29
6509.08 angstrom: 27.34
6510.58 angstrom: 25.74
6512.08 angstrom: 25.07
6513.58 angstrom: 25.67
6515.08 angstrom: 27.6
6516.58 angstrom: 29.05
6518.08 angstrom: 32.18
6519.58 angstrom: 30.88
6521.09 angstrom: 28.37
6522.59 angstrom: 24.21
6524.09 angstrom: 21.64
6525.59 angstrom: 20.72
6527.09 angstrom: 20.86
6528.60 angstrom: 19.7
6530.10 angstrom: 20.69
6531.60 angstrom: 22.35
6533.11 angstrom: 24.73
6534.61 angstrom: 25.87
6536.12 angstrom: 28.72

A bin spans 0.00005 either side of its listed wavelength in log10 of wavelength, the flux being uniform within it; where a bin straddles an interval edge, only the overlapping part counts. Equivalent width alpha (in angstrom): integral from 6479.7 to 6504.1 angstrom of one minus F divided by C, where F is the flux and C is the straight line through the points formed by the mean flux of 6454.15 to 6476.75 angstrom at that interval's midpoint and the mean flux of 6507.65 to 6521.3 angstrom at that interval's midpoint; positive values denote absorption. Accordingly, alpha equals 1.6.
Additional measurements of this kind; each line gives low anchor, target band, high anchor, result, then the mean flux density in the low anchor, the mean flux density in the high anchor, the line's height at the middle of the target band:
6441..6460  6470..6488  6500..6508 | 1.51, 24.3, 28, 26.3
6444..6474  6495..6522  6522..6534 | -4.96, 24.8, 21.9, 22.7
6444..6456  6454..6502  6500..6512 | 1.42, 23.7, 27.6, 25.6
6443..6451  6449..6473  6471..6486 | -0.60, 24.3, 24.2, 24.3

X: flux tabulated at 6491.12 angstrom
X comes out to 27.45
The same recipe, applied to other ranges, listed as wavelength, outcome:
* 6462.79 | 26.49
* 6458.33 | 25.5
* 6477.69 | 23.79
